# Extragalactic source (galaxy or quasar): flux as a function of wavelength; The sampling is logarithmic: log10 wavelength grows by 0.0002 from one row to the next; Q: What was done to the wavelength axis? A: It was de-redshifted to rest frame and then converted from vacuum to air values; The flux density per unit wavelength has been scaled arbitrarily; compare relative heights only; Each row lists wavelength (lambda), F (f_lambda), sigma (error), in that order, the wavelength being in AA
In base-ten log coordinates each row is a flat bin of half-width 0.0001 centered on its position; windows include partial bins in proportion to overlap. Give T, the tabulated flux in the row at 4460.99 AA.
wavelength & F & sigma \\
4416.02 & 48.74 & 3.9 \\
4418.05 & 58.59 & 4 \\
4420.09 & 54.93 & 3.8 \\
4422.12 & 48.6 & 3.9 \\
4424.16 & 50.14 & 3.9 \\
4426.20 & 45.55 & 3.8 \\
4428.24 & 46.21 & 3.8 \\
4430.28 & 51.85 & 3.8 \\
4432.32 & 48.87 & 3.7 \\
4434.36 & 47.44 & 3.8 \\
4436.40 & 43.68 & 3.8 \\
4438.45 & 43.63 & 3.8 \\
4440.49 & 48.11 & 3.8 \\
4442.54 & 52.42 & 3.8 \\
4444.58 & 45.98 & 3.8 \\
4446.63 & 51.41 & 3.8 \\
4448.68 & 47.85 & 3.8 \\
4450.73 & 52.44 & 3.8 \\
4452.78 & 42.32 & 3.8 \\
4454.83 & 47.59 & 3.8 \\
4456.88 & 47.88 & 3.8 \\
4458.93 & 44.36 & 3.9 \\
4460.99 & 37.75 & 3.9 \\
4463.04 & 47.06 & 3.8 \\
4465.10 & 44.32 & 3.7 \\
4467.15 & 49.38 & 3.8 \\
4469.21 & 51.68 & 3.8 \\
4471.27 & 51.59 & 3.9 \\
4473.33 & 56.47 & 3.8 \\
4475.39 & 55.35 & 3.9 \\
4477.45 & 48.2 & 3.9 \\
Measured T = 37.75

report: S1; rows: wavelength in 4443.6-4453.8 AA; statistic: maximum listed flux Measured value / 52.44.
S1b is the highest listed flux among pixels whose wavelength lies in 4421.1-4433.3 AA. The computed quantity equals 51.85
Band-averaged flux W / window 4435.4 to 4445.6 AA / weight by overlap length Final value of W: 46.8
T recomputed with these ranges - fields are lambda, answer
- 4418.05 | 58.59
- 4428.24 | 46.21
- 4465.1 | 44.32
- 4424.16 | 50.14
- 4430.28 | 51.85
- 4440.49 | 48.11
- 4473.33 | 56.47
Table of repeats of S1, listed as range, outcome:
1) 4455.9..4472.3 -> 51.68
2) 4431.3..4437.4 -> 48.87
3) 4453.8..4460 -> 47.88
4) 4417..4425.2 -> 58.59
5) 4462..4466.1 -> 47.06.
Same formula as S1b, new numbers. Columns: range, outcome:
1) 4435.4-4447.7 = 52.42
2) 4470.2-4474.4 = 56.47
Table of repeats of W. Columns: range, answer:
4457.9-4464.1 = 43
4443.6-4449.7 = 48.4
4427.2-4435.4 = 48.6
